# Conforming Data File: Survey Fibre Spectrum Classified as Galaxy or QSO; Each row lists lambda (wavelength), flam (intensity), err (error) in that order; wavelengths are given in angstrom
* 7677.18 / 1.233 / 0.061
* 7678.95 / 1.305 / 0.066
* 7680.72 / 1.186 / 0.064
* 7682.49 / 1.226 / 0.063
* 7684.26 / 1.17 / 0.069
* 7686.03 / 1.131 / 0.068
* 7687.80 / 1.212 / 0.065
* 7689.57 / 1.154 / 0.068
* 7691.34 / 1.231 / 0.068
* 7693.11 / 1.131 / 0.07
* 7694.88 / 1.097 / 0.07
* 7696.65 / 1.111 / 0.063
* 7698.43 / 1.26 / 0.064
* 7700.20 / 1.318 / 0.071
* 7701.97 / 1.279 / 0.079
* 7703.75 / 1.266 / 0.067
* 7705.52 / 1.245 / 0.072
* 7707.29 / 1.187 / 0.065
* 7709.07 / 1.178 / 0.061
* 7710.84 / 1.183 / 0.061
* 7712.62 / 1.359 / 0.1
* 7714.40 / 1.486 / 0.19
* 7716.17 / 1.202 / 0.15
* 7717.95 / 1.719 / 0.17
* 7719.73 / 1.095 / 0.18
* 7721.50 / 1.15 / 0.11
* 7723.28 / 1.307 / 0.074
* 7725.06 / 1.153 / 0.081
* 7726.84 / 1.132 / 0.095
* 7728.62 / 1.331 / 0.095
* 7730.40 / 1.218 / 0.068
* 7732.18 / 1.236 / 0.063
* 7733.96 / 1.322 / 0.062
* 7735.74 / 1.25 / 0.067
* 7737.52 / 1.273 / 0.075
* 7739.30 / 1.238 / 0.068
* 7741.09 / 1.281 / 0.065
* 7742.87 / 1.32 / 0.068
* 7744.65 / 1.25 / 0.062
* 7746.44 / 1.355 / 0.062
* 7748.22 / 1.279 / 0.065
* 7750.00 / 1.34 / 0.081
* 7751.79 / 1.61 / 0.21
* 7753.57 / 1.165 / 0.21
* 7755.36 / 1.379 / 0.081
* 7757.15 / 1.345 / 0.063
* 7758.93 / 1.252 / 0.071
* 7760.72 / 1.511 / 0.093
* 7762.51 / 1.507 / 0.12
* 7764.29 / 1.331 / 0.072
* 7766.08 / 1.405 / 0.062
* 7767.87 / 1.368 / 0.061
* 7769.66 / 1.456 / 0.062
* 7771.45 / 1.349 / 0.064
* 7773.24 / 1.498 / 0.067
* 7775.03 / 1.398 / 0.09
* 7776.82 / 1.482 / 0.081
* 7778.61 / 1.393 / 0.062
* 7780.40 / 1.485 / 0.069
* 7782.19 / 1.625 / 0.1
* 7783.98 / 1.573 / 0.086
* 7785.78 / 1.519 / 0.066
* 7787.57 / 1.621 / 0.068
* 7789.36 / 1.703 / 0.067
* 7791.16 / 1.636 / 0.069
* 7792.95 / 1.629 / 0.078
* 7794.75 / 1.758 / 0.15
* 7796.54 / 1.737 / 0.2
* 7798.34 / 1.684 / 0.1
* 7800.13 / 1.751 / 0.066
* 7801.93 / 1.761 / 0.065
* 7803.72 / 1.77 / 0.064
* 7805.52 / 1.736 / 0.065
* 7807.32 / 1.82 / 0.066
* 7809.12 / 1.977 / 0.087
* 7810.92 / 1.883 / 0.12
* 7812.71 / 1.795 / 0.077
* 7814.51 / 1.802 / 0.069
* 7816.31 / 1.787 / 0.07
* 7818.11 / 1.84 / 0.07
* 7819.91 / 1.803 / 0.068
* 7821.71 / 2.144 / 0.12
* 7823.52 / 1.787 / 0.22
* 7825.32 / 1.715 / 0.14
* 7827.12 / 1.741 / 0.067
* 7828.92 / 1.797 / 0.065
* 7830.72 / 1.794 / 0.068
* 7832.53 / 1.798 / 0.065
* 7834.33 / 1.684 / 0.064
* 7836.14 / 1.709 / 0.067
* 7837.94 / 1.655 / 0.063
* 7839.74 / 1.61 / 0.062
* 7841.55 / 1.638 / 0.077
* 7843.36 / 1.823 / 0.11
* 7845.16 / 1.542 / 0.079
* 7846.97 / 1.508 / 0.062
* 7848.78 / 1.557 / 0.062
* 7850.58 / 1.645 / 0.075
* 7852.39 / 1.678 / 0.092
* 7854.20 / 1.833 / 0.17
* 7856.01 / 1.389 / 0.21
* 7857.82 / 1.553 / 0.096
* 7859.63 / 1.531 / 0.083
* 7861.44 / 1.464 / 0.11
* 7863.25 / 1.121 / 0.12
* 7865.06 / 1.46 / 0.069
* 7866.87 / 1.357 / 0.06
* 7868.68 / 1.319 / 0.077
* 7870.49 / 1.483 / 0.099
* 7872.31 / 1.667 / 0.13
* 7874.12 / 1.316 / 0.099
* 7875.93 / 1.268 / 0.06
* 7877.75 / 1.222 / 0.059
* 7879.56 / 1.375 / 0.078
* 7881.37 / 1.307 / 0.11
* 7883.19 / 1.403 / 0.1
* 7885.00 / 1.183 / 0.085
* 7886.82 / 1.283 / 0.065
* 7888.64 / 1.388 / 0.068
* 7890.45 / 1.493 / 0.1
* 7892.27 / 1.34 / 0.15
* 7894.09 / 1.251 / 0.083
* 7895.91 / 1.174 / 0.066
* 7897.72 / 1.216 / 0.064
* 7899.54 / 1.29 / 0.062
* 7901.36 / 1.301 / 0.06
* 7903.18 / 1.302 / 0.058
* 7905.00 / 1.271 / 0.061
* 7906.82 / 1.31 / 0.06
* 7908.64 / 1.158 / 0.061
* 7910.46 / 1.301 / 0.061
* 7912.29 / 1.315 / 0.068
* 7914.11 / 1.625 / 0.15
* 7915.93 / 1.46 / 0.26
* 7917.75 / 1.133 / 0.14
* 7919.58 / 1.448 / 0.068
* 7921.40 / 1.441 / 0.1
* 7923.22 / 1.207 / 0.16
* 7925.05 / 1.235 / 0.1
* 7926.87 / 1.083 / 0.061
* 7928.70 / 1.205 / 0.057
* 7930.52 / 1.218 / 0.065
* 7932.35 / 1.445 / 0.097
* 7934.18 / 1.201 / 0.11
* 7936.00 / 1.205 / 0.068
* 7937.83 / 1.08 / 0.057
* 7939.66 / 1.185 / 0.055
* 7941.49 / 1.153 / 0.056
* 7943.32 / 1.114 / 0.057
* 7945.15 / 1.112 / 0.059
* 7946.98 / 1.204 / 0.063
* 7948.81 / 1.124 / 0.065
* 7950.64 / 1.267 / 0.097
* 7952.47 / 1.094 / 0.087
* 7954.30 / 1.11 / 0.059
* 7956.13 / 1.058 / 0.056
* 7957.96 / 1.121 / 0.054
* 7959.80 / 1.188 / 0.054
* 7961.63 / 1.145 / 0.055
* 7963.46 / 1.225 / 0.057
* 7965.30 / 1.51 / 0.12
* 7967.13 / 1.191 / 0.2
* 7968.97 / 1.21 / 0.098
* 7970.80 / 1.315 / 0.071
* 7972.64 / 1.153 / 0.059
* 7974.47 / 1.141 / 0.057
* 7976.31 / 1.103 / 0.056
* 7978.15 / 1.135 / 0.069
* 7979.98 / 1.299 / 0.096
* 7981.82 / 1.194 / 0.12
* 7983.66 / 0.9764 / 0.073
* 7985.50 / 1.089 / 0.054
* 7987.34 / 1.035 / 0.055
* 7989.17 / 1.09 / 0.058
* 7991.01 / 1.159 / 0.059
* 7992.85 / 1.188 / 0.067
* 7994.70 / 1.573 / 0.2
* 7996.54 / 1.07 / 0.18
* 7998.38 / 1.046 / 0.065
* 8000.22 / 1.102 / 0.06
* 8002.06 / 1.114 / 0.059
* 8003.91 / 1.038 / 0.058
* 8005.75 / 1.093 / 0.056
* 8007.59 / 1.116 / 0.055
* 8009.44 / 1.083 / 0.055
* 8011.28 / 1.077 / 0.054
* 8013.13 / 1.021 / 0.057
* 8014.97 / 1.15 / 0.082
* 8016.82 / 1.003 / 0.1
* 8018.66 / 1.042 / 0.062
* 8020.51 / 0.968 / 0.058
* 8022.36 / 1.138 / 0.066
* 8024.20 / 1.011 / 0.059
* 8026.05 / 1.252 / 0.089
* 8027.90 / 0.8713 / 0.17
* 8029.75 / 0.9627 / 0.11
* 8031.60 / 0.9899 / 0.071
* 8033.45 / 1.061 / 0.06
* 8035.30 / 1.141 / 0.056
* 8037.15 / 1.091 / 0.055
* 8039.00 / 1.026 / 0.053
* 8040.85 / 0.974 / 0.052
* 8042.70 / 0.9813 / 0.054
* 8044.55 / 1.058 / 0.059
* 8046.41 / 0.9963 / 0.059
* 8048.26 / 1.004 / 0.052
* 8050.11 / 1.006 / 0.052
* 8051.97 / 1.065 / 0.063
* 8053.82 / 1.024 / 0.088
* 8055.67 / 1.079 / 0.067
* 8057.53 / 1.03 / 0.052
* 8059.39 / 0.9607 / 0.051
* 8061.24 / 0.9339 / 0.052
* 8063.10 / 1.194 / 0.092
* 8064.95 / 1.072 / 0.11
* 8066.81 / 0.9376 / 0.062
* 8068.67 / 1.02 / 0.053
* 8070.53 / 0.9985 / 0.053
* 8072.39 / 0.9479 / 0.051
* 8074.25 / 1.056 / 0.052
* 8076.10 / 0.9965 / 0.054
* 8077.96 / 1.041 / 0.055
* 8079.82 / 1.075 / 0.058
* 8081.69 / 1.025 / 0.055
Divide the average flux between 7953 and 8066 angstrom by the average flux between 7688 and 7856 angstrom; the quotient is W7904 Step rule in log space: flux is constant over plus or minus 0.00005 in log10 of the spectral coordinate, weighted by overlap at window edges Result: 0.74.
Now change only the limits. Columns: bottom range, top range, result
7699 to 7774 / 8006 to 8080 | 0.79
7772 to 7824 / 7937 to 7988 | 0.68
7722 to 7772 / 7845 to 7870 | 1.13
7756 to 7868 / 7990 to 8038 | 0.67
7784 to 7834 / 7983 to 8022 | 0.62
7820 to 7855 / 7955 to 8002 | 0.68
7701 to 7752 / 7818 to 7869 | 1.28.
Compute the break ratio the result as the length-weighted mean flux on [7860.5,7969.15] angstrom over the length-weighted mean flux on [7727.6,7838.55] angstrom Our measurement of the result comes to 0.8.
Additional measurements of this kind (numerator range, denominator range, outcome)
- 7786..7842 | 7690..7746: 1.40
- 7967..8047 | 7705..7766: 0.84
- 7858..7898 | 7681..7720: 1.09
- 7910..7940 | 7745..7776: 0.93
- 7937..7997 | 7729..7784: 0.86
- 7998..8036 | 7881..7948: 0.83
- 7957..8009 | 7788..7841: 0.66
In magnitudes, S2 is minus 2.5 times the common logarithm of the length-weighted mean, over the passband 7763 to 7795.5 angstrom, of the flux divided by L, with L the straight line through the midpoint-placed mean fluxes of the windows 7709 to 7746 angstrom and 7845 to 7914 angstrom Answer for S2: -0.15 mag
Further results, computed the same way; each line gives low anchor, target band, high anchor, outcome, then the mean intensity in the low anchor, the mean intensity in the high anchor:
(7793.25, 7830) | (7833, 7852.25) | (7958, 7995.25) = 0.03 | 1.8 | 1.19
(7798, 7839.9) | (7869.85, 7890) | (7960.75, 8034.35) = 0.15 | 1.79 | 1.12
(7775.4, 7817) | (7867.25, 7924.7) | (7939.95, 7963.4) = 0.01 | 1.69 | 1.15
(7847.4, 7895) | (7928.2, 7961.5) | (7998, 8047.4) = 0.06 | 1.42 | 1.05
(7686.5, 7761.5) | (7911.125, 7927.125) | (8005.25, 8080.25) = -0.18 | 1.27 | 1.04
